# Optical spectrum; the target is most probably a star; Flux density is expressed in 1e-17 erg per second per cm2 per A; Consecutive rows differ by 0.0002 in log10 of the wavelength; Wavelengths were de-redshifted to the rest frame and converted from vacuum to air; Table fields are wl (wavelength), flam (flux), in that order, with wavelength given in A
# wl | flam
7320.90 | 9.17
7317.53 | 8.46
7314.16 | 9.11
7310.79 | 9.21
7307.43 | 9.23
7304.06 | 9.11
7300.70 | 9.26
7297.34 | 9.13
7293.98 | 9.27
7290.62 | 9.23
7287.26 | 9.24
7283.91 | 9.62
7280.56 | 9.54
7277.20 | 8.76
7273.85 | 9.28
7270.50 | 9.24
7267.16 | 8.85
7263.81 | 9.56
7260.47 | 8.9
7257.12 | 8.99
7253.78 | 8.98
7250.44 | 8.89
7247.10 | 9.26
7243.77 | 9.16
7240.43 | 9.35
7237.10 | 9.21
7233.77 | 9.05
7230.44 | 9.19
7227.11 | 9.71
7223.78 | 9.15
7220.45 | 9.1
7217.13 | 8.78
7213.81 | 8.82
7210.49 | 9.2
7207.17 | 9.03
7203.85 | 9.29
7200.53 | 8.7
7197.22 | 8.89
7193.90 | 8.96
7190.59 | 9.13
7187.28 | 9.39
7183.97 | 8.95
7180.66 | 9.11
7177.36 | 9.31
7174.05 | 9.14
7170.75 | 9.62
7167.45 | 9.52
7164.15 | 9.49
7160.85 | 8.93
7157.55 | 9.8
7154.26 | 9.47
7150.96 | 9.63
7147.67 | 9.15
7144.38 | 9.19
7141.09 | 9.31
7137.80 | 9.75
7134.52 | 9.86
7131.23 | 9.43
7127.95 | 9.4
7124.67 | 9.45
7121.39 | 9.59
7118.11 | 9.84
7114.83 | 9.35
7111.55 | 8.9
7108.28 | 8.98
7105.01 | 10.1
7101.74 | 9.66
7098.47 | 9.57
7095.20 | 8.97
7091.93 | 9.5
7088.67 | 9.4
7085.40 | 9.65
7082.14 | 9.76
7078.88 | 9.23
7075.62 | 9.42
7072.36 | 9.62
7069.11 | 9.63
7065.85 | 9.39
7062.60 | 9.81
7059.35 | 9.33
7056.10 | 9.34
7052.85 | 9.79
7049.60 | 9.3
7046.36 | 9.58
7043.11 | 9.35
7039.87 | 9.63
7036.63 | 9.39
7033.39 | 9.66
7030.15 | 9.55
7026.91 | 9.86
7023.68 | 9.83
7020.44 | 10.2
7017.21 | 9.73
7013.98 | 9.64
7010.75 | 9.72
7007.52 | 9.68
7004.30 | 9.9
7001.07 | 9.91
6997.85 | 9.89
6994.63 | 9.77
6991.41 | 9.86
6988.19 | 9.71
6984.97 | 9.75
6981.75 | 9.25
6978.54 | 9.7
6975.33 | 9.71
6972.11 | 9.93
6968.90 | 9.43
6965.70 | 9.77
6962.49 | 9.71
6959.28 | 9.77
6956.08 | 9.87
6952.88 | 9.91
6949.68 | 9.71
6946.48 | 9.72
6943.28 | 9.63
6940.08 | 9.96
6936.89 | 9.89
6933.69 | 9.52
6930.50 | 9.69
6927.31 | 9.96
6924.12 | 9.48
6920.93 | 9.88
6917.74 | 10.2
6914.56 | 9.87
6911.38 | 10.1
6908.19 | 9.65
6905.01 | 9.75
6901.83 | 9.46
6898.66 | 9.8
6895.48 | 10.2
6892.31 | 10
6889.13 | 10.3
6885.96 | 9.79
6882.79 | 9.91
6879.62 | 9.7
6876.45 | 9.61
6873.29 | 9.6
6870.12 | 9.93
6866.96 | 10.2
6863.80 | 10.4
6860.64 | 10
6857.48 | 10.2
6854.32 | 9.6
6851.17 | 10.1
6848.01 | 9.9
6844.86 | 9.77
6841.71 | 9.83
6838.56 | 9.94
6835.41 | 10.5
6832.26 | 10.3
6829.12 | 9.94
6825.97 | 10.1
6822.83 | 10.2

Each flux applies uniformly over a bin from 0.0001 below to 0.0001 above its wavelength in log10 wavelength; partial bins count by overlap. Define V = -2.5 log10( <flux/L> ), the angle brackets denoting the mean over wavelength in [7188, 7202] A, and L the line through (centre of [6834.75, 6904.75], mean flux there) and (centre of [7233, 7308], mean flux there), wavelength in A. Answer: 0.04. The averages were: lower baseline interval 9.93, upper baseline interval 9.18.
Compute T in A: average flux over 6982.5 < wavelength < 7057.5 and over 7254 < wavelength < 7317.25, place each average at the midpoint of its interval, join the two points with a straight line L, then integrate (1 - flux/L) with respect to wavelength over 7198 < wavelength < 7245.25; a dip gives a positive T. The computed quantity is 0.9 A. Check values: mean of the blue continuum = 9.69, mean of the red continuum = 9.17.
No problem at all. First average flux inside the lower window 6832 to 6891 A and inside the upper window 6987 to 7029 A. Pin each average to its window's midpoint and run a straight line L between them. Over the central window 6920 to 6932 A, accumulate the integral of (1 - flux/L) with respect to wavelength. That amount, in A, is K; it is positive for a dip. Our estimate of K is 0.19 A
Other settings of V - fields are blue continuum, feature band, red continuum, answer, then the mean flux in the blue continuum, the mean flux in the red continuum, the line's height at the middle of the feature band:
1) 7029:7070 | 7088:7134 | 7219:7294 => 0.00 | 9.52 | 9.2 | 9.42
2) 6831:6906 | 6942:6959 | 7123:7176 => 0.00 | 9.95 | 9.45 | 9.8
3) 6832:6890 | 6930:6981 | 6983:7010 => 0.01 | 9.97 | 9.8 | 9.85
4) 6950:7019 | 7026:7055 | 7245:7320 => 0.01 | 9.74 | 9.14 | 9.63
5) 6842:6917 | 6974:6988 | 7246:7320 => 0.01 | 9.91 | 9.14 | 9.72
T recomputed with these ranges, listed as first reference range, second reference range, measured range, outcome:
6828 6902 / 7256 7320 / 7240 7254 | 0.2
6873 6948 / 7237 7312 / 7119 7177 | -0.3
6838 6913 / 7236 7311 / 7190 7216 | 0.9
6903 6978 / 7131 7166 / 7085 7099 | 0.2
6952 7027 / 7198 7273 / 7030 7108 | 0.3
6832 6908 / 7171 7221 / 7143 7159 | -0.5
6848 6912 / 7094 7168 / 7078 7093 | 0.0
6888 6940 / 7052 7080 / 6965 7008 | -0.2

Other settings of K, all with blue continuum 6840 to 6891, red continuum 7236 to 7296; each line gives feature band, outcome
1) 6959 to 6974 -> 0.0 A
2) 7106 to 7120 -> 0.2 A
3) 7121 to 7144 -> -0.2 A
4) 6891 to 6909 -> 0.1 A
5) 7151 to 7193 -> 0.1 A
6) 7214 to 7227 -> 0.3 A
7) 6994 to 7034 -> -0.6 A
